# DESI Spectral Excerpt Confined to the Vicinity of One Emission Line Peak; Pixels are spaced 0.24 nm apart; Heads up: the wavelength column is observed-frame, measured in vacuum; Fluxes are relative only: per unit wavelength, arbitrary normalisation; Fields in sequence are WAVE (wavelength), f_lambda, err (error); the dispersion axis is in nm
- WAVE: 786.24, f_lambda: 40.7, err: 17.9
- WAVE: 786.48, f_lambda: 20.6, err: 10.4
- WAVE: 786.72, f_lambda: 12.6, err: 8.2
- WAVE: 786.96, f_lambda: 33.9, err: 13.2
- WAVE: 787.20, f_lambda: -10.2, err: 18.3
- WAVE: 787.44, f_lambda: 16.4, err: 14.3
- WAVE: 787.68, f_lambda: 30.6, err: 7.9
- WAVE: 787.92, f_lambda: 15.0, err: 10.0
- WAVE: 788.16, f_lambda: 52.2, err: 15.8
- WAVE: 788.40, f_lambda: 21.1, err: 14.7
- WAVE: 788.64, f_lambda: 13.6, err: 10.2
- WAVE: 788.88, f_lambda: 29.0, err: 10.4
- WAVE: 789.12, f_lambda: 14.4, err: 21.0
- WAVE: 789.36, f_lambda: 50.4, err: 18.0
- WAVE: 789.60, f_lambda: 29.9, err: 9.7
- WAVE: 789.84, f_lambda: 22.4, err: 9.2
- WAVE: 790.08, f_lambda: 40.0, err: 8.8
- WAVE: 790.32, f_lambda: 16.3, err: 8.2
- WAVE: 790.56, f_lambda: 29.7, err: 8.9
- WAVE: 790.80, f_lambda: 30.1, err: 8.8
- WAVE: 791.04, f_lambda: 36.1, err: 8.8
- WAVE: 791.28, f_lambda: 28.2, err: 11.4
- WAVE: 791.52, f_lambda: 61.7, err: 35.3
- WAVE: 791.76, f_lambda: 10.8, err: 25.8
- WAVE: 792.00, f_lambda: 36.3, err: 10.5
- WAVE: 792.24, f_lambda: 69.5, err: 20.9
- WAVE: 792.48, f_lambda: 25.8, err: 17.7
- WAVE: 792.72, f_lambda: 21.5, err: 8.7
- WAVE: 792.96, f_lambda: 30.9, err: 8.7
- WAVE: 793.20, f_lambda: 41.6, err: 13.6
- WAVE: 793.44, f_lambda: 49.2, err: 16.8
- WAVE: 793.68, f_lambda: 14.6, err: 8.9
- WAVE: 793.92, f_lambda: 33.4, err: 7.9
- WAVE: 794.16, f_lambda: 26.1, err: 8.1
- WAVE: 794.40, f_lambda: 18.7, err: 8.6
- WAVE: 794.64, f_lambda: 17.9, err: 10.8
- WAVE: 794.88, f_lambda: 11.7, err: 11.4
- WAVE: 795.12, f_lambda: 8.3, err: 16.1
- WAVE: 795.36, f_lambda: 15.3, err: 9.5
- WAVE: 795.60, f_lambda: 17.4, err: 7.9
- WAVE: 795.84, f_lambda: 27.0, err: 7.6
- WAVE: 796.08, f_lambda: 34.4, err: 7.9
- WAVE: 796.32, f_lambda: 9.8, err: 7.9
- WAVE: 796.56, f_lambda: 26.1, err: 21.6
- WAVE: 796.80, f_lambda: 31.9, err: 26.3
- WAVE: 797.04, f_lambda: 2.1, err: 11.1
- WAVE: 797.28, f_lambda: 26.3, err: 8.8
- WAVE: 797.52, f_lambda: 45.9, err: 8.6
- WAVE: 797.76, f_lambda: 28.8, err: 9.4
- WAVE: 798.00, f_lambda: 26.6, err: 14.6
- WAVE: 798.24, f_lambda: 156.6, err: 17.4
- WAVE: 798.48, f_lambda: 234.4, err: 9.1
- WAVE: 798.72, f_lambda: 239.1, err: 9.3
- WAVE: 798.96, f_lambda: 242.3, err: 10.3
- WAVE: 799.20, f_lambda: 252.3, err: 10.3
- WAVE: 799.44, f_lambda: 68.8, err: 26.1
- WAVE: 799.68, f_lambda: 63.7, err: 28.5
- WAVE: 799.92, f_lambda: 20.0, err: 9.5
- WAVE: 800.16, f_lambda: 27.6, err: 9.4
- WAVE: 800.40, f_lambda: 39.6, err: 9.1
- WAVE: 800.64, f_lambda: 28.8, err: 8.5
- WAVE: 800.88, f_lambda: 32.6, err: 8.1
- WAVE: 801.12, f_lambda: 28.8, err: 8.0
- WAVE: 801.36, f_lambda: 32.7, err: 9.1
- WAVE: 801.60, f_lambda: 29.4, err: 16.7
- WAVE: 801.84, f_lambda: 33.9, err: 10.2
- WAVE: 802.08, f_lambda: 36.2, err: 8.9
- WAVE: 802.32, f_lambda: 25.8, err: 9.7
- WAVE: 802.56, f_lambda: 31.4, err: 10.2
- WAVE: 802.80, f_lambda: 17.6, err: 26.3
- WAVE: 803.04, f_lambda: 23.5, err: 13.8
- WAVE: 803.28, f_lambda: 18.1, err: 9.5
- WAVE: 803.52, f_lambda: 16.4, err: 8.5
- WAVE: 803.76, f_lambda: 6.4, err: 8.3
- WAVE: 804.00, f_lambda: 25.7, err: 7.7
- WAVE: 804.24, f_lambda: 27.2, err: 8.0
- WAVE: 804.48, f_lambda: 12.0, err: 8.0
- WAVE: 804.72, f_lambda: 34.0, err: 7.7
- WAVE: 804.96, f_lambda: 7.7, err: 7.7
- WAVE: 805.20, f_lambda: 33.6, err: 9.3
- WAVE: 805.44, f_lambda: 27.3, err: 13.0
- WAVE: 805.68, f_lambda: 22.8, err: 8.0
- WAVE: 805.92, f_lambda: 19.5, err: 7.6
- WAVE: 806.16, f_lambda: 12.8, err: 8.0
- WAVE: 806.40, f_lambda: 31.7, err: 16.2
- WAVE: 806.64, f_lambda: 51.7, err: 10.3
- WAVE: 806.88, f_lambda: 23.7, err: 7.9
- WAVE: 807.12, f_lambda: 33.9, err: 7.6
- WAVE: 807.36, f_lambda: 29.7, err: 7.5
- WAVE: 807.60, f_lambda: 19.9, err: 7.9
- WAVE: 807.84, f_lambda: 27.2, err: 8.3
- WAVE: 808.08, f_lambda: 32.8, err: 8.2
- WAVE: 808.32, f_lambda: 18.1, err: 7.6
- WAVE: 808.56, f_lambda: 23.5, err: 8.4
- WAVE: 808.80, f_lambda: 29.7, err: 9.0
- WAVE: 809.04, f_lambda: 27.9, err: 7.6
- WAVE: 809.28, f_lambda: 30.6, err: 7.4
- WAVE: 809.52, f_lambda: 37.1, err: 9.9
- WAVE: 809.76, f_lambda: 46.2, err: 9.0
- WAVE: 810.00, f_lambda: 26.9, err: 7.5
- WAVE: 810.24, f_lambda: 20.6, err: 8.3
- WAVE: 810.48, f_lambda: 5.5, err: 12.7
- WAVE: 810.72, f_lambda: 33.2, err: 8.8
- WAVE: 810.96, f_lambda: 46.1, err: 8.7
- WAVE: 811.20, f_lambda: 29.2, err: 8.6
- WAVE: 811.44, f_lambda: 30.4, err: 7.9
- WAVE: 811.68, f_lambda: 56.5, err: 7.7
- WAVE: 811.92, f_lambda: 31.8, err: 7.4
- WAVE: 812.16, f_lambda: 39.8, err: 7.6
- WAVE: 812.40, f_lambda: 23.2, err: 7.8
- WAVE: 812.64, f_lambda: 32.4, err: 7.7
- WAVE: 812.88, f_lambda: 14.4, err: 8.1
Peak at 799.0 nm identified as [O II]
